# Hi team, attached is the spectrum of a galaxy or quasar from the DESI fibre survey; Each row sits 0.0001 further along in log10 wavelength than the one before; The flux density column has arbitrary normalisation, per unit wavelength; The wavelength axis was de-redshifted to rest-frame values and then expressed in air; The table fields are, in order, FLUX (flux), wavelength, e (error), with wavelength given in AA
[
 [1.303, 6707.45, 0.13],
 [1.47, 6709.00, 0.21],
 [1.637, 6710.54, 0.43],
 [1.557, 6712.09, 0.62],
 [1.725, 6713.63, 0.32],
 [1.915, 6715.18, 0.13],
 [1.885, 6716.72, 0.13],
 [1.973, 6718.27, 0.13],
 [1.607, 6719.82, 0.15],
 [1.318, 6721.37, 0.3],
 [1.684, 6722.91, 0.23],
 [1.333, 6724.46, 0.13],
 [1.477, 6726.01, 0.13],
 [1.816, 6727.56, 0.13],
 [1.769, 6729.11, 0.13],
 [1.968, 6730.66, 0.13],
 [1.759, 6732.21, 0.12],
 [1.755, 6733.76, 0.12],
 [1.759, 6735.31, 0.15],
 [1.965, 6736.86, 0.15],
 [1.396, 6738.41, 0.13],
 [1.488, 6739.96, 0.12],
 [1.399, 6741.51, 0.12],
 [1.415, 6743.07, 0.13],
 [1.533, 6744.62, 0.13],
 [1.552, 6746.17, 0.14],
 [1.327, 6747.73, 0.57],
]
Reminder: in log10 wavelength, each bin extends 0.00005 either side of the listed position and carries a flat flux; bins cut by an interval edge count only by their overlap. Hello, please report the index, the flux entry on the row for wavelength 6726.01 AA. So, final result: 1.477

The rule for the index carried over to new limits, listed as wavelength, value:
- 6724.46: 1.333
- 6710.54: 1.637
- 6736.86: 1.965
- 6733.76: 1.755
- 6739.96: 1.488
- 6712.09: 1.557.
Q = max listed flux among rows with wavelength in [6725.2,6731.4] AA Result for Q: 1.968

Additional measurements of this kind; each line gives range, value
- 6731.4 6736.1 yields 1.759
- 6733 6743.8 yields 1.965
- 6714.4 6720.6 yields 1.973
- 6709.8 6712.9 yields 1.637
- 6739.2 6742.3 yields 1.488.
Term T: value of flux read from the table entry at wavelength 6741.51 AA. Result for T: 1.399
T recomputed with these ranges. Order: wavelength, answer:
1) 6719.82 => 1.607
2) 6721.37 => 1.318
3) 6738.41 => 1.396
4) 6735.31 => 1.759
